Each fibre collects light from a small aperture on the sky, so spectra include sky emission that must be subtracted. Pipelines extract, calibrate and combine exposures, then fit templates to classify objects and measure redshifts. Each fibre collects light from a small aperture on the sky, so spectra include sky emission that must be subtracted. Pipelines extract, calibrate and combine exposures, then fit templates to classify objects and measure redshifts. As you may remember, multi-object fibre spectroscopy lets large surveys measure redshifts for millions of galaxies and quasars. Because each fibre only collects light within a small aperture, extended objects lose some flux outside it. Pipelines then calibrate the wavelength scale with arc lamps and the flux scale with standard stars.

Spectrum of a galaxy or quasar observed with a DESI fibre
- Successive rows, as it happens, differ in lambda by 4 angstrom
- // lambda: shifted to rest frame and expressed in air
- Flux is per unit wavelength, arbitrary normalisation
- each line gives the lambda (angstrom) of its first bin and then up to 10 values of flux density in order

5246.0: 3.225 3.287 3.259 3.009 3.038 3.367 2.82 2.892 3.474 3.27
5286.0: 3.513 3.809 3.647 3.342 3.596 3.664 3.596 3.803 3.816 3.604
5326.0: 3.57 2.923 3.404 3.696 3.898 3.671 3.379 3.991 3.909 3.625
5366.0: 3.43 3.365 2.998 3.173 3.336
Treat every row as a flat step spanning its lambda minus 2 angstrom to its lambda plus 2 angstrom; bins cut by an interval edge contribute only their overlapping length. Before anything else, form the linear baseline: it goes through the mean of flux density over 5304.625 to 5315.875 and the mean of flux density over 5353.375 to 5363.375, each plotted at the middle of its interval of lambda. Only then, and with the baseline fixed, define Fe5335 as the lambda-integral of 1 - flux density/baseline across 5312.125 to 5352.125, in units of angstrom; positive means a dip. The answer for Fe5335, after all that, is 1.9 angstrom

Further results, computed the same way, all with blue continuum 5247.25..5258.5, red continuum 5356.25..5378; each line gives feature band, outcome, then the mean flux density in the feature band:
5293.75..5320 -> -2.54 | 3.64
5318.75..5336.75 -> -0.34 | 3.42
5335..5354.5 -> -1.73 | 3.69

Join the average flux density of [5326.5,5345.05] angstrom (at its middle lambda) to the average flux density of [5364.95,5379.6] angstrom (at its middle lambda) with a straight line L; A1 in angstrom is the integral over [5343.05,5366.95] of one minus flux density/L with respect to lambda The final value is -2.3 angstrom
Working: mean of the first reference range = 3.5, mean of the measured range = 3.69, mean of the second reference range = 3.23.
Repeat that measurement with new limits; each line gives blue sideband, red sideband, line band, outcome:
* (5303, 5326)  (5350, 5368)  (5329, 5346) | 0.71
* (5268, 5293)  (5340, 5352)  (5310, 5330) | -0.55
